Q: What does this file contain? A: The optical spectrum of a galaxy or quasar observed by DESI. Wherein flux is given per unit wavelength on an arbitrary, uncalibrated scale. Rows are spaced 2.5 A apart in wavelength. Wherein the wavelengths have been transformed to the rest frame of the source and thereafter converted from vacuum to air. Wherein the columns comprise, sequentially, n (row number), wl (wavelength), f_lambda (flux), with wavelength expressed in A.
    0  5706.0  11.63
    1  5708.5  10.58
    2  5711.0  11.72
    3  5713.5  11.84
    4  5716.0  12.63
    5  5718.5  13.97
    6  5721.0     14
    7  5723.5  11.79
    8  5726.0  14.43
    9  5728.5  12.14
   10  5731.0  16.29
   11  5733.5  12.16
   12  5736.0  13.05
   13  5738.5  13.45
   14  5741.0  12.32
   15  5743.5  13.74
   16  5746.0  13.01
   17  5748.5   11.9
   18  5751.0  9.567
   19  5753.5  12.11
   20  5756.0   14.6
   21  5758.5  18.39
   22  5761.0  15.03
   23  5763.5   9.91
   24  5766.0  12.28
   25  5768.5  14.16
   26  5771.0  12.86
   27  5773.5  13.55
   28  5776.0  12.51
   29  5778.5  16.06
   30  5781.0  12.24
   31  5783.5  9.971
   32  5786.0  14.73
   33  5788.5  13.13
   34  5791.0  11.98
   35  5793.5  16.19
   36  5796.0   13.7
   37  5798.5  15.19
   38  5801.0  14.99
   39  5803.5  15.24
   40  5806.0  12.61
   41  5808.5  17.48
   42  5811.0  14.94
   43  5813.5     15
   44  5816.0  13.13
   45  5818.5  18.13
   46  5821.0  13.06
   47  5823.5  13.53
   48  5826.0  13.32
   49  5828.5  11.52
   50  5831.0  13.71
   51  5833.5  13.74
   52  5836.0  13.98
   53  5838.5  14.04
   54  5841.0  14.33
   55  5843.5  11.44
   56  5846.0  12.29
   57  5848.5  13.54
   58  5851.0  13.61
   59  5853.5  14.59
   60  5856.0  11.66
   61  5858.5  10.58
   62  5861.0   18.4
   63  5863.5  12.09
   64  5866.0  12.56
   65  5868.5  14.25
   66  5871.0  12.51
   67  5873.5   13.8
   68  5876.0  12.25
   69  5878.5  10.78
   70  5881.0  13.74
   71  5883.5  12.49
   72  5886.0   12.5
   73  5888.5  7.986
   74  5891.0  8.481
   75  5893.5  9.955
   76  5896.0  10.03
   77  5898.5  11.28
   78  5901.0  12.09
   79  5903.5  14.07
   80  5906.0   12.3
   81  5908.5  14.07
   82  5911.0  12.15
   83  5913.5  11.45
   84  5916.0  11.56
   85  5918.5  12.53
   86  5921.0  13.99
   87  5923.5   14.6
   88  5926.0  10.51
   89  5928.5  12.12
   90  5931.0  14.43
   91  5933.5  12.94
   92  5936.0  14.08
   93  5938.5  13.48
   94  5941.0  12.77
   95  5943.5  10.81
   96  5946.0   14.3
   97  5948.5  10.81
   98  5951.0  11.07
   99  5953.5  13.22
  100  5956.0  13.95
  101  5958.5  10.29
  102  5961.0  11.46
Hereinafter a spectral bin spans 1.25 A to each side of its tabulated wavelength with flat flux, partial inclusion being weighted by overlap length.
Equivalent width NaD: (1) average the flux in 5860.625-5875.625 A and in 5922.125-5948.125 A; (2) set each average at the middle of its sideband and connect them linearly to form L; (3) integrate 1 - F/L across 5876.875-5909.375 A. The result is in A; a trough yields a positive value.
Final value 4.5 A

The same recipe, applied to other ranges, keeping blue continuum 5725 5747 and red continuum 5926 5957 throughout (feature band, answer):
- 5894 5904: 1.0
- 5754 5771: -0.7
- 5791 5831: -3.9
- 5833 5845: -0.4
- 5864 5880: 0.3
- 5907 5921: 0.3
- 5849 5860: 0.2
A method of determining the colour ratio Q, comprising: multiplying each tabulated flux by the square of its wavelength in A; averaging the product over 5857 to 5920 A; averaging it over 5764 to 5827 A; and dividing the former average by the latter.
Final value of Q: 0.90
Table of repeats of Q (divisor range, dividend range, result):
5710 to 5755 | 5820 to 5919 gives 1.03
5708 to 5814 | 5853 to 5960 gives 0.97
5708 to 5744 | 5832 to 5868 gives 1.08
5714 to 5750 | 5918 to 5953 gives 1.04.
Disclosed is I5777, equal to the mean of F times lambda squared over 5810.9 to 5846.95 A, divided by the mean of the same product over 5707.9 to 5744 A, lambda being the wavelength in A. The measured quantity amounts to 1.1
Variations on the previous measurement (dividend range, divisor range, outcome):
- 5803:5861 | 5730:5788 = 1.07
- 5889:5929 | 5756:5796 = 0.92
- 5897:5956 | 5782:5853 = 0.95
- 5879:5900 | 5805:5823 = 0.75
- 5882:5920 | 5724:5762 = 0.91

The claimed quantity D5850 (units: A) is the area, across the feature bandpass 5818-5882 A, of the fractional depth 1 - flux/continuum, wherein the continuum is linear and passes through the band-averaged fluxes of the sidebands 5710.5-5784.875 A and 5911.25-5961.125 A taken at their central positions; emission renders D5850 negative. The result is -2.6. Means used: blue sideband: 13.1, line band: 13.3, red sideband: 12.5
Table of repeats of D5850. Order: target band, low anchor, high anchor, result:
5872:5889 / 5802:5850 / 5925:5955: 1.5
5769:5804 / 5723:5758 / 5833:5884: -1.7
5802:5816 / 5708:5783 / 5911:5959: -2.1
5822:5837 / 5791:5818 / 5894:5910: 0.9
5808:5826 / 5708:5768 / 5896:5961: -2.8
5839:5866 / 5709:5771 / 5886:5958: -1.6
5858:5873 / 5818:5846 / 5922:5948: -0.2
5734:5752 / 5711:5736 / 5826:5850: 1.0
